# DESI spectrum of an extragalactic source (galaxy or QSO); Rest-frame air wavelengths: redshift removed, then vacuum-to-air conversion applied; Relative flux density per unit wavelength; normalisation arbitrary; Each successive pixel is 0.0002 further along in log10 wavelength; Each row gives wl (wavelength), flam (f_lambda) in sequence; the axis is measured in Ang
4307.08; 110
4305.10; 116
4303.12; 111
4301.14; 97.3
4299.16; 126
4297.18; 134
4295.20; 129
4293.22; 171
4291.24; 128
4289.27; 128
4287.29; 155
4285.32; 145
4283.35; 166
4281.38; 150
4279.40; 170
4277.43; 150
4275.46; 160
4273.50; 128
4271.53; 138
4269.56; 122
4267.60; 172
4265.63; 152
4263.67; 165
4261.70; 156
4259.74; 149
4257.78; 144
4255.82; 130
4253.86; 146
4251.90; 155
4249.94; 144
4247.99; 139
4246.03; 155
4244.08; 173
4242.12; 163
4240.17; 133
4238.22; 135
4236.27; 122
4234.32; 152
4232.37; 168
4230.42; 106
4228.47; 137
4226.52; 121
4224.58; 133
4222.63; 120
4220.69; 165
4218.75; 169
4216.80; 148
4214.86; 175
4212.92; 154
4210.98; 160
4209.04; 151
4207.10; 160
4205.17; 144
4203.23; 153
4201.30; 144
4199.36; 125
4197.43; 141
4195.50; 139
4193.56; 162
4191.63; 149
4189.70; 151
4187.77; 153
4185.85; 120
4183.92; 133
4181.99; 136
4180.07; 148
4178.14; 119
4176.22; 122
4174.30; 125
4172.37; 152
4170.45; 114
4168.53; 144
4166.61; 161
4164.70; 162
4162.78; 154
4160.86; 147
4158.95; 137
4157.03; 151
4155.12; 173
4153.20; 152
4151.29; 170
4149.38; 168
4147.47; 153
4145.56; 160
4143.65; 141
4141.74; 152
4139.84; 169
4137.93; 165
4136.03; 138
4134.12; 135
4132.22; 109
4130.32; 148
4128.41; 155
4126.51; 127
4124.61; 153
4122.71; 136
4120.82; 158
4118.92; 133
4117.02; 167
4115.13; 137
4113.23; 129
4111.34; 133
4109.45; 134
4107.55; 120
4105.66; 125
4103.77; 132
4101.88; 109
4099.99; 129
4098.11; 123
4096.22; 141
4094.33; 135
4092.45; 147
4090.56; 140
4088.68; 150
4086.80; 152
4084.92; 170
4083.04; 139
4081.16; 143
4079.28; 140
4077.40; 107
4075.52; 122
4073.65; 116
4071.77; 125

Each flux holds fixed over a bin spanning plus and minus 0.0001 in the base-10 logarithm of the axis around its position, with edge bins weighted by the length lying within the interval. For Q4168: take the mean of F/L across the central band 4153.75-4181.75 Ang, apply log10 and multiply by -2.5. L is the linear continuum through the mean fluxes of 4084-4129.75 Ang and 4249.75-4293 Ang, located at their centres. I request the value -0.01 mag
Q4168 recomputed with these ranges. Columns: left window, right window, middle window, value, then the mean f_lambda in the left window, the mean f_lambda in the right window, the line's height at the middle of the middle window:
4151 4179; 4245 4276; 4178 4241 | 0.02 mag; 145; 147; 146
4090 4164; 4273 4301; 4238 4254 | -0.04 mag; 143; 145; 144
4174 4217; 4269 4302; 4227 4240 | 0.06 mag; 144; 141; 143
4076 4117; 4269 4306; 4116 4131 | -0.09 mag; 136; 138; 136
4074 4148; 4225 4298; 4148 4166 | -0.11 mag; 140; 146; 141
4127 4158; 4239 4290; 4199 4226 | 0.00 mag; 152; 150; 151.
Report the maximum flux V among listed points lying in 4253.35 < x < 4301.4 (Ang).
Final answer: 172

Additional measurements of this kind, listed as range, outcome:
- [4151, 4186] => 173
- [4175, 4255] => 175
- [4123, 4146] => 169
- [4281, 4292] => 166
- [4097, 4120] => 167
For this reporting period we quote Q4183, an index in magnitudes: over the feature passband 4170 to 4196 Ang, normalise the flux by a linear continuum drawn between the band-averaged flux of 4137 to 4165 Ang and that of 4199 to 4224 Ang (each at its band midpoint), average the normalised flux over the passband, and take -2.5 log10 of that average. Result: 0.121 mag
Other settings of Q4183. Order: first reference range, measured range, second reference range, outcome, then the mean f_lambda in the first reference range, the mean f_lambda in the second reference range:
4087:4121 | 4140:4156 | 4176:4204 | -0.16 mag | 136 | 140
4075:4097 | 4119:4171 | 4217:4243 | -0.06 mag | 141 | 140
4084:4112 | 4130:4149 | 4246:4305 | -0.08 mag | 136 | 143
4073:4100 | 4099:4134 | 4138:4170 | 0.08 mag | 137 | 155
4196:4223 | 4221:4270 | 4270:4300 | 0.03 mag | 151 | 145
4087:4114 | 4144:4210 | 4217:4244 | -0.06 mag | 133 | 142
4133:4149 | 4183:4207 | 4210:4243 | 0.03 mag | 152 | 145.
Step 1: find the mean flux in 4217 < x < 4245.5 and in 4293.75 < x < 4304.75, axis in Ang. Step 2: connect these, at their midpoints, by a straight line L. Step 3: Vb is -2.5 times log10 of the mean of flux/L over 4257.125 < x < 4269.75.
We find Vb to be -0.16 mag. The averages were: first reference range 143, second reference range 121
